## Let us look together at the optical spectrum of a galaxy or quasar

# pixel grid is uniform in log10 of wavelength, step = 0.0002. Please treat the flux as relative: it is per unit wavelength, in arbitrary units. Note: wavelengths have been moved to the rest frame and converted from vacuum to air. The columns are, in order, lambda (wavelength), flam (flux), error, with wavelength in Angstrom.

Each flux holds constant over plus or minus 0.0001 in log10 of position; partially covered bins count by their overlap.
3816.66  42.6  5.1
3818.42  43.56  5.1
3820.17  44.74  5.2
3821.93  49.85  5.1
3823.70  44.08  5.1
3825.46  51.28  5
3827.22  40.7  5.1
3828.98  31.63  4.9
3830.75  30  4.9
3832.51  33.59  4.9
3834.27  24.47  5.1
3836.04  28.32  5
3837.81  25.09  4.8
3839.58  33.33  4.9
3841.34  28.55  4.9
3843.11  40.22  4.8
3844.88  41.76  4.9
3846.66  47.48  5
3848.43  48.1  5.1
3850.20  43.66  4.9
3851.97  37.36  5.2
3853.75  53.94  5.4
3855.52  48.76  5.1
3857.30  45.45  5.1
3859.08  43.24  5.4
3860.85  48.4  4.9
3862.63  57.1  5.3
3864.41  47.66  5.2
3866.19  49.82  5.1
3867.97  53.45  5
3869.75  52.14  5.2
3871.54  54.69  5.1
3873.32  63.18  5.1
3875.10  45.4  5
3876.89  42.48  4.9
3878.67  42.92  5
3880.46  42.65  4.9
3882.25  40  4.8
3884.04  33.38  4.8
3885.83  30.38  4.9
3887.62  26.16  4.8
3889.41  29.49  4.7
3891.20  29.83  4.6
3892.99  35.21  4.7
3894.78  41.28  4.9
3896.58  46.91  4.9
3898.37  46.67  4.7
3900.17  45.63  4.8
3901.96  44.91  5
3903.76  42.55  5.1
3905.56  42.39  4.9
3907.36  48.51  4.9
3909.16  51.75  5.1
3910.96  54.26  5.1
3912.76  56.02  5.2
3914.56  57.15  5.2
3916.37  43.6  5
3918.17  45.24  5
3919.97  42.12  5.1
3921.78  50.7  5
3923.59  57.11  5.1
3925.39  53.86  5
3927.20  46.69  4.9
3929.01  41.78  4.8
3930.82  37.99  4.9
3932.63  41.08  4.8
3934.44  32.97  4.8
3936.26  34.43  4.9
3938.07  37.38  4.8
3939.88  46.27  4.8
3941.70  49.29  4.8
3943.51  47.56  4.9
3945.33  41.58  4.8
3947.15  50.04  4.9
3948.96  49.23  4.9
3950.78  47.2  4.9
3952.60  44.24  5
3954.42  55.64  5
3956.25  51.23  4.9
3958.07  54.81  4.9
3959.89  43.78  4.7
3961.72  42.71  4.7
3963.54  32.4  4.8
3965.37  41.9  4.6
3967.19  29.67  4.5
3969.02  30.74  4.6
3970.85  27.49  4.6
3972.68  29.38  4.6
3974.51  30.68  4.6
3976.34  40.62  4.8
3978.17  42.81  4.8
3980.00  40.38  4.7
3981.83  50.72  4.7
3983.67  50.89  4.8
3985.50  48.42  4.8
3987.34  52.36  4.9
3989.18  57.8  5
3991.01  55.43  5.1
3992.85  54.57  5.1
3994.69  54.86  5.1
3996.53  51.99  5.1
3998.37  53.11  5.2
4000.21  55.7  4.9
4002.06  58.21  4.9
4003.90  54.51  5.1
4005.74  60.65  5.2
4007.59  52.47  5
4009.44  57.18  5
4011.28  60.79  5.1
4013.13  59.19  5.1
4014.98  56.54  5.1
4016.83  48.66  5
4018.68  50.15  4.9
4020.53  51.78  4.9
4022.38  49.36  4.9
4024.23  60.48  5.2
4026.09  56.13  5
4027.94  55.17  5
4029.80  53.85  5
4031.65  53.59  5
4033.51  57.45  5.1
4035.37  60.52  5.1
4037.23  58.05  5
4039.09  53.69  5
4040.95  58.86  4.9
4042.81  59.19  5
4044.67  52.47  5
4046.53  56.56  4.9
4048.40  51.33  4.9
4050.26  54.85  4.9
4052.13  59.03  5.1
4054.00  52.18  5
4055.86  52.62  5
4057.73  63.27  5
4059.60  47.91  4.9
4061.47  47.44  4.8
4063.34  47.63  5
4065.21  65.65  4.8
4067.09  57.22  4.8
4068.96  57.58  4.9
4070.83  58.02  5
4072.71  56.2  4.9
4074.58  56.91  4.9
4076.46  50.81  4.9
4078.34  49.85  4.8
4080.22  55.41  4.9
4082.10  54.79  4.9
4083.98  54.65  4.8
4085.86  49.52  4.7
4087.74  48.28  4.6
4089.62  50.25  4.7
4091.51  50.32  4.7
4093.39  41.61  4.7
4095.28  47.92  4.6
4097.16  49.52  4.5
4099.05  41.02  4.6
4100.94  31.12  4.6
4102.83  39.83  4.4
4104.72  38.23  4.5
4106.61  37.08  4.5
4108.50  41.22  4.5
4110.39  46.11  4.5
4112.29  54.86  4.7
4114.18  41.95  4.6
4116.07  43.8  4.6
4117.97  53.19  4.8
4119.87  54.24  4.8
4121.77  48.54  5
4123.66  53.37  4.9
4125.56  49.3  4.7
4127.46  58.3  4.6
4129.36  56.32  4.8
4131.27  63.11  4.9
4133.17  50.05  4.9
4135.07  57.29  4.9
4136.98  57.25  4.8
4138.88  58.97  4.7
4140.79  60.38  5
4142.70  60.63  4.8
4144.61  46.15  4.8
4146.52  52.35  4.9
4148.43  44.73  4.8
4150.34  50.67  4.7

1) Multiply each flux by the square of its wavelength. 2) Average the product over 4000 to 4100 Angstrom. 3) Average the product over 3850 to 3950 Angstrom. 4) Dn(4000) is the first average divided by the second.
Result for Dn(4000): 1.29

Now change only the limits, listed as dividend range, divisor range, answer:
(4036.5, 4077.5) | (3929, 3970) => 1.36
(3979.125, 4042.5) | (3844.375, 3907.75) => 1.32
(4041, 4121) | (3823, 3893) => 1.37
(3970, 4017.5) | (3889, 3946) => 1.17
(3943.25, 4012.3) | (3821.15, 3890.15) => 1.21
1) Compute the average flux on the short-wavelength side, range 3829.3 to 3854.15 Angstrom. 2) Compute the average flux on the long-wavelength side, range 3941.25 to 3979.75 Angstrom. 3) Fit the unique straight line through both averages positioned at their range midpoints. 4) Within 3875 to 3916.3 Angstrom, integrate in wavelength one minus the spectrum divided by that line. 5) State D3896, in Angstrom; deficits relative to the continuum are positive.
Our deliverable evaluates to -3.7 Angstrom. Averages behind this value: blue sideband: 36.4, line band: 42.4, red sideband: 41.9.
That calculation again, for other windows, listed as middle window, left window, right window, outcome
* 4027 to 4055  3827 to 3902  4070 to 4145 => -4.6 Angstrom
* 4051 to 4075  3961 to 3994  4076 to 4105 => -4.9 Angstrom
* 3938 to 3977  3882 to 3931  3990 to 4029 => 5.6 Angstrom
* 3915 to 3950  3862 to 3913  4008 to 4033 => 2.3 Angstrom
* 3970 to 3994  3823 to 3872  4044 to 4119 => 1.0 Angstrom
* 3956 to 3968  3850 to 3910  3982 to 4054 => 2.1 Angstrom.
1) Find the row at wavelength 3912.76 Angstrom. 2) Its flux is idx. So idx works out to 56.02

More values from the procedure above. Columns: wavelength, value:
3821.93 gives 49.85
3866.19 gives 49.82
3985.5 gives 48.42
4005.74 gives 60.65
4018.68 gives 50.15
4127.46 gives 58.3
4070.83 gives 58.02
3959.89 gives 43.78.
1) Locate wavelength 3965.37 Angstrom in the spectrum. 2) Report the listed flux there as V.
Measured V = 41.9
